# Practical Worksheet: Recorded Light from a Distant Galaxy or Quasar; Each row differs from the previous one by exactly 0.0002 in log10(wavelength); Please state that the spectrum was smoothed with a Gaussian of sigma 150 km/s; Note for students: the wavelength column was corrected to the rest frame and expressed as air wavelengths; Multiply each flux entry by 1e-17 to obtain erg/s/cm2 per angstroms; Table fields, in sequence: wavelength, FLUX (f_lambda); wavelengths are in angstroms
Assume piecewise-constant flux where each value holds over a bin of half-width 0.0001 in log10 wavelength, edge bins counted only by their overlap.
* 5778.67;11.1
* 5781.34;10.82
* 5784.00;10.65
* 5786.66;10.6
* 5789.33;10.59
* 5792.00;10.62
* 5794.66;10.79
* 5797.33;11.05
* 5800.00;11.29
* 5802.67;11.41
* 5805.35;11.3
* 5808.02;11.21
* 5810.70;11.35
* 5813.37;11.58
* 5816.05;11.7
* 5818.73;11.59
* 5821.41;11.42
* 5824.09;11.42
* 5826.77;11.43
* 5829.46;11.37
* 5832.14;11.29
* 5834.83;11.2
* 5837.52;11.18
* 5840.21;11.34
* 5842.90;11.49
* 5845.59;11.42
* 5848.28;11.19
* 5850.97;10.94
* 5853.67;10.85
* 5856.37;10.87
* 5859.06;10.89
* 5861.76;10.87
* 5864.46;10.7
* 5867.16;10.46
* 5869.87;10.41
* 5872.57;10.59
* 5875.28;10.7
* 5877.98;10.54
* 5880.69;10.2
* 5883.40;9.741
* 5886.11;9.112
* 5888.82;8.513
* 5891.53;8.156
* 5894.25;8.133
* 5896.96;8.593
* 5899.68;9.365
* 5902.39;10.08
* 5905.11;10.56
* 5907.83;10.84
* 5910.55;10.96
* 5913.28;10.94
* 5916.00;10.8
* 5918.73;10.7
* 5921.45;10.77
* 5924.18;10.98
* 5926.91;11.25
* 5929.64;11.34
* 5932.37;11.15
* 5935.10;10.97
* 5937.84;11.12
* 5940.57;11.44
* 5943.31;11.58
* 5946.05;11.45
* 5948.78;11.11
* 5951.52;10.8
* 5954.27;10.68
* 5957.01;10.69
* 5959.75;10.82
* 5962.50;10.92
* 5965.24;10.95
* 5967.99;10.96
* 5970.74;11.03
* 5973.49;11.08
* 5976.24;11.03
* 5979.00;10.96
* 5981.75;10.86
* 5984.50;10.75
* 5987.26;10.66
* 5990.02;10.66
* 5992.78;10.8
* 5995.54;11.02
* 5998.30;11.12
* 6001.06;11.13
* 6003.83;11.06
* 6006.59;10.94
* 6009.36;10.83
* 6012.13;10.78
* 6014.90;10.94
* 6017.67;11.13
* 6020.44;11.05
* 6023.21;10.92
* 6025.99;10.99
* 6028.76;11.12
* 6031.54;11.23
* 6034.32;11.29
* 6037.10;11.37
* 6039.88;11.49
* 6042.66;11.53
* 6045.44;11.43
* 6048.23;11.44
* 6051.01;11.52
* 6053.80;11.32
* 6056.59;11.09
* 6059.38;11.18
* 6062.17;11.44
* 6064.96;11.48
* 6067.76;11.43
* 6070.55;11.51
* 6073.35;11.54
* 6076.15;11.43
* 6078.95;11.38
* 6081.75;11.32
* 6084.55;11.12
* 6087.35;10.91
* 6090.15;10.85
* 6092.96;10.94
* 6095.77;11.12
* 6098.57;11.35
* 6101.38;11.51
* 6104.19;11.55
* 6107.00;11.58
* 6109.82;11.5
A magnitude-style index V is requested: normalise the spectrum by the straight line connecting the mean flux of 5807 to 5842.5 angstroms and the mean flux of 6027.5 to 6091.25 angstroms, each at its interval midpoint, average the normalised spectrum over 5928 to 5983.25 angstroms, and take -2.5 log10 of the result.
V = 0.03 mag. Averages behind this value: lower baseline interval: 11.4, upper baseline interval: 11.3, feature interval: 11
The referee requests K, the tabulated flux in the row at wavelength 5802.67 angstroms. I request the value 11.41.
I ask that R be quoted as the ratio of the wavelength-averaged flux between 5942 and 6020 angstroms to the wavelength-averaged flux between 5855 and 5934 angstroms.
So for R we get 1.1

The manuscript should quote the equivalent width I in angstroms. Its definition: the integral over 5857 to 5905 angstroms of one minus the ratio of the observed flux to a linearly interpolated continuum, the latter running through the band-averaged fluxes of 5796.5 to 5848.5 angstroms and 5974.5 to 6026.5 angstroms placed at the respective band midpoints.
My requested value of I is 5.8 angstroms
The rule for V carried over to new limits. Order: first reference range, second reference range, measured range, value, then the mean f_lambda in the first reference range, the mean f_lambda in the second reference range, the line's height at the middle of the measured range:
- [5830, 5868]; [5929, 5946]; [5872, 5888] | 0.11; 11.1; 11.3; 11.1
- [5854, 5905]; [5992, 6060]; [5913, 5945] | -0.08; 9.92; 11.2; 10.3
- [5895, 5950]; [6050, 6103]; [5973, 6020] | 0.01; 10.8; 11.3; 11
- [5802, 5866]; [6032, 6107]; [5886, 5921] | 0.15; 11.2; 11.3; 11.3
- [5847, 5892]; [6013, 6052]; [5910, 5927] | -0.03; 10.3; 11.2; 10.6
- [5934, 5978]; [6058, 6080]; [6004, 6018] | 0.03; 11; 11.4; 11.2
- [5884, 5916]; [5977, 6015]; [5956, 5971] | -0.04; 9.63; 10.9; 10.5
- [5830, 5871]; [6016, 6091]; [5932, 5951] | -0.01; 11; 11.3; 11.1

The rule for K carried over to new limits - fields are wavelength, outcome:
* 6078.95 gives 11.38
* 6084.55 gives 11.12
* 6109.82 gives 11.5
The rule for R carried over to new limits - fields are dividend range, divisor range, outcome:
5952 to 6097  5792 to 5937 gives 1.03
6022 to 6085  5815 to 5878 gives 1.02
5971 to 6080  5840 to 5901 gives 1.09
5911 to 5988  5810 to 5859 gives 0.97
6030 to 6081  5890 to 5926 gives 1.13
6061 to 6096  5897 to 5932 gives 1.06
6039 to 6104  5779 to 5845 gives 1.01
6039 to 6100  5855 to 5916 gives 1.12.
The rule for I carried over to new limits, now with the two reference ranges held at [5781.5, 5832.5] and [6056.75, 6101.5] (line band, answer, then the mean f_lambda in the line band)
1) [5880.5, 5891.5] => 2.0 angstroms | 9.16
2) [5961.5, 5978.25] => 0.4 angstroms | 11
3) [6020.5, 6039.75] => 0.1 angstroms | 11.2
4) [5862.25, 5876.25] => 0.8 angstroms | 10.6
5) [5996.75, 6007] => 0.2 angstroms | 11.1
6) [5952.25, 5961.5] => 0.4 angstroms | 10.7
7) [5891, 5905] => 2.7 angstroms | 9.06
